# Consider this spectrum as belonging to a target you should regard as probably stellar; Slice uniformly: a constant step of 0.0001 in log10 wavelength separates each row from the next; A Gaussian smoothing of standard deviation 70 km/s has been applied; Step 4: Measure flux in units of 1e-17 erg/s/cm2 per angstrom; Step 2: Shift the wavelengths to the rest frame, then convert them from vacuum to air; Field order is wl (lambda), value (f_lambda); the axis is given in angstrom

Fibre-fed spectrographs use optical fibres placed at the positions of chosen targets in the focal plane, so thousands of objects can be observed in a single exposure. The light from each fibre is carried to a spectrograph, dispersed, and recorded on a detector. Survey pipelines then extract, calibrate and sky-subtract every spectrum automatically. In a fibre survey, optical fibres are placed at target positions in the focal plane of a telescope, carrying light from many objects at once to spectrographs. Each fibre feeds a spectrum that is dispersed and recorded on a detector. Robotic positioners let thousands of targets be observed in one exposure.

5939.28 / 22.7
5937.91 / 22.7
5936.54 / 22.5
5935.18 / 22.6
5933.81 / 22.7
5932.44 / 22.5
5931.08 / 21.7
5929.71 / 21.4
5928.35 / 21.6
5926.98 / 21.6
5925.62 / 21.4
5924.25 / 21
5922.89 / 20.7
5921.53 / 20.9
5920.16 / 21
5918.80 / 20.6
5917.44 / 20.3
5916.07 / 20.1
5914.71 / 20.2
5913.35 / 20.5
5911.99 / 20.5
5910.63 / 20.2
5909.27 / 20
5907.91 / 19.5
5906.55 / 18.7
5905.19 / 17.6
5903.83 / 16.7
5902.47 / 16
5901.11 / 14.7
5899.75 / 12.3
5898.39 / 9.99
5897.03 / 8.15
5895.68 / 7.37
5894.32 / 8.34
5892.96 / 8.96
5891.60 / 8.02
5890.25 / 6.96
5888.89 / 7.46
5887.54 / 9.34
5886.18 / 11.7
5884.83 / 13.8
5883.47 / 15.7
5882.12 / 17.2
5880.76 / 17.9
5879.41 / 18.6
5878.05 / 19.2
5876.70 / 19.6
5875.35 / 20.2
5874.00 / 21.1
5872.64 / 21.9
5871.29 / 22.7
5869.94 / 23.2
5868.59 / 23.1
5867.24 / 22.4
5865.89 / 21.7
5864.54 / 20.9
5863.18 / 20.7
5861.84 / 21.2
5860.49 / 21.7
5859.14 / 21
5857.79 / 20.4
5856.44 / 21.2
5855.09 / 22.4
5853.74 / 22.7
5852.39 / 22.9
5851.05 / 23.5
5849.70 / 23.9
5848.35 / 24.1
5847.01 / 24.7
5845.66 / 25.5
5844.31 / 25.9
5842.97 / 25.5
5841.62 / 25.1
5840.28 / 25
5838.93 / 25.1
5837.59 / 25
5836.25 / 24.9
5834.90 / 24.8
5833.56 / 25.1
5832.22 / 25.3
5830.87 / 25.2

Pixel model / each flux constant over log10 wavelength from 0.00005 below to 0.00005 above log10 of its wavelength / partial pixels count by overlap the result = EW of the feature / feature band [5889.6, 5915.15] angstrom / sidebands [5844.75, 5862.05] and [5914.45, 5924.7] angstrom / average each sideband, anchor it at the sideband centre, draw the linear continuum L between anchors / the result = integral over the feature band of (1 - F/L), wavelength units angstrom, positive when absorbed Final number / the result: 8.1 angstrom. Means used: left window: 22.8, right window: 20.6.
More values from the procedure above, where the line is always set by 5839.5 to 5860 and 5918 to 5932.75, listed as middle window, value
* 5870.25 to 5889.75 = 5.0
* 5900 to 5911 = 2.1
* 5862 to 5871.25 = 0.4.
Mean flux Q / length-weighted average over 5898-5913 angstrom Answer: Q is 17.1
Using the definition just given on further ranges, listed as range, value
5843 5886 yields 21.3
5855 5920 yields 17.3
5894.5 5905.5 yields 12.5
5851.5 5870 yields 21.8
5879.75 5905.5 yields 12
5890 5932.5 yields 17.2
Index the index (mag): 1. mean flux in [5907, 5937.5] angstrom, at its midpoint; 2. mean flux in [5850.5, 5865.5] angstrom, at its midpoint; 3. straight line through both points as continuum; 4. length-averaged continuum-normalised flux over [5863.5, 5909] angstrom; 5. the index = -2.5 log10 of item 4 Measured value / 0.33 mag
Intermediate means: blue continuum 21.7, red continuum 21.1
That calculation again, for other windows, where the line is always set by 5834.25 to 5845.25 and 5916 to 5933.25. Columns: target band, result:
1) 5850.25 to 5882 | 0.130 mag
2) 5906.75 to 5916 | 0.089 mag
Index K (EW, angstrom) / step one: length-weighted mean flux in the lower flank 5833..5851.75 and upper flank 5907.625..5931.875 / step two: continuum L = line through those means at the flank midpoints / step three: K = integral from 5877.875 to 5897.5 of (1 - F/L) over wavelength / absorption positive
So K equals 9.39 angstrom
